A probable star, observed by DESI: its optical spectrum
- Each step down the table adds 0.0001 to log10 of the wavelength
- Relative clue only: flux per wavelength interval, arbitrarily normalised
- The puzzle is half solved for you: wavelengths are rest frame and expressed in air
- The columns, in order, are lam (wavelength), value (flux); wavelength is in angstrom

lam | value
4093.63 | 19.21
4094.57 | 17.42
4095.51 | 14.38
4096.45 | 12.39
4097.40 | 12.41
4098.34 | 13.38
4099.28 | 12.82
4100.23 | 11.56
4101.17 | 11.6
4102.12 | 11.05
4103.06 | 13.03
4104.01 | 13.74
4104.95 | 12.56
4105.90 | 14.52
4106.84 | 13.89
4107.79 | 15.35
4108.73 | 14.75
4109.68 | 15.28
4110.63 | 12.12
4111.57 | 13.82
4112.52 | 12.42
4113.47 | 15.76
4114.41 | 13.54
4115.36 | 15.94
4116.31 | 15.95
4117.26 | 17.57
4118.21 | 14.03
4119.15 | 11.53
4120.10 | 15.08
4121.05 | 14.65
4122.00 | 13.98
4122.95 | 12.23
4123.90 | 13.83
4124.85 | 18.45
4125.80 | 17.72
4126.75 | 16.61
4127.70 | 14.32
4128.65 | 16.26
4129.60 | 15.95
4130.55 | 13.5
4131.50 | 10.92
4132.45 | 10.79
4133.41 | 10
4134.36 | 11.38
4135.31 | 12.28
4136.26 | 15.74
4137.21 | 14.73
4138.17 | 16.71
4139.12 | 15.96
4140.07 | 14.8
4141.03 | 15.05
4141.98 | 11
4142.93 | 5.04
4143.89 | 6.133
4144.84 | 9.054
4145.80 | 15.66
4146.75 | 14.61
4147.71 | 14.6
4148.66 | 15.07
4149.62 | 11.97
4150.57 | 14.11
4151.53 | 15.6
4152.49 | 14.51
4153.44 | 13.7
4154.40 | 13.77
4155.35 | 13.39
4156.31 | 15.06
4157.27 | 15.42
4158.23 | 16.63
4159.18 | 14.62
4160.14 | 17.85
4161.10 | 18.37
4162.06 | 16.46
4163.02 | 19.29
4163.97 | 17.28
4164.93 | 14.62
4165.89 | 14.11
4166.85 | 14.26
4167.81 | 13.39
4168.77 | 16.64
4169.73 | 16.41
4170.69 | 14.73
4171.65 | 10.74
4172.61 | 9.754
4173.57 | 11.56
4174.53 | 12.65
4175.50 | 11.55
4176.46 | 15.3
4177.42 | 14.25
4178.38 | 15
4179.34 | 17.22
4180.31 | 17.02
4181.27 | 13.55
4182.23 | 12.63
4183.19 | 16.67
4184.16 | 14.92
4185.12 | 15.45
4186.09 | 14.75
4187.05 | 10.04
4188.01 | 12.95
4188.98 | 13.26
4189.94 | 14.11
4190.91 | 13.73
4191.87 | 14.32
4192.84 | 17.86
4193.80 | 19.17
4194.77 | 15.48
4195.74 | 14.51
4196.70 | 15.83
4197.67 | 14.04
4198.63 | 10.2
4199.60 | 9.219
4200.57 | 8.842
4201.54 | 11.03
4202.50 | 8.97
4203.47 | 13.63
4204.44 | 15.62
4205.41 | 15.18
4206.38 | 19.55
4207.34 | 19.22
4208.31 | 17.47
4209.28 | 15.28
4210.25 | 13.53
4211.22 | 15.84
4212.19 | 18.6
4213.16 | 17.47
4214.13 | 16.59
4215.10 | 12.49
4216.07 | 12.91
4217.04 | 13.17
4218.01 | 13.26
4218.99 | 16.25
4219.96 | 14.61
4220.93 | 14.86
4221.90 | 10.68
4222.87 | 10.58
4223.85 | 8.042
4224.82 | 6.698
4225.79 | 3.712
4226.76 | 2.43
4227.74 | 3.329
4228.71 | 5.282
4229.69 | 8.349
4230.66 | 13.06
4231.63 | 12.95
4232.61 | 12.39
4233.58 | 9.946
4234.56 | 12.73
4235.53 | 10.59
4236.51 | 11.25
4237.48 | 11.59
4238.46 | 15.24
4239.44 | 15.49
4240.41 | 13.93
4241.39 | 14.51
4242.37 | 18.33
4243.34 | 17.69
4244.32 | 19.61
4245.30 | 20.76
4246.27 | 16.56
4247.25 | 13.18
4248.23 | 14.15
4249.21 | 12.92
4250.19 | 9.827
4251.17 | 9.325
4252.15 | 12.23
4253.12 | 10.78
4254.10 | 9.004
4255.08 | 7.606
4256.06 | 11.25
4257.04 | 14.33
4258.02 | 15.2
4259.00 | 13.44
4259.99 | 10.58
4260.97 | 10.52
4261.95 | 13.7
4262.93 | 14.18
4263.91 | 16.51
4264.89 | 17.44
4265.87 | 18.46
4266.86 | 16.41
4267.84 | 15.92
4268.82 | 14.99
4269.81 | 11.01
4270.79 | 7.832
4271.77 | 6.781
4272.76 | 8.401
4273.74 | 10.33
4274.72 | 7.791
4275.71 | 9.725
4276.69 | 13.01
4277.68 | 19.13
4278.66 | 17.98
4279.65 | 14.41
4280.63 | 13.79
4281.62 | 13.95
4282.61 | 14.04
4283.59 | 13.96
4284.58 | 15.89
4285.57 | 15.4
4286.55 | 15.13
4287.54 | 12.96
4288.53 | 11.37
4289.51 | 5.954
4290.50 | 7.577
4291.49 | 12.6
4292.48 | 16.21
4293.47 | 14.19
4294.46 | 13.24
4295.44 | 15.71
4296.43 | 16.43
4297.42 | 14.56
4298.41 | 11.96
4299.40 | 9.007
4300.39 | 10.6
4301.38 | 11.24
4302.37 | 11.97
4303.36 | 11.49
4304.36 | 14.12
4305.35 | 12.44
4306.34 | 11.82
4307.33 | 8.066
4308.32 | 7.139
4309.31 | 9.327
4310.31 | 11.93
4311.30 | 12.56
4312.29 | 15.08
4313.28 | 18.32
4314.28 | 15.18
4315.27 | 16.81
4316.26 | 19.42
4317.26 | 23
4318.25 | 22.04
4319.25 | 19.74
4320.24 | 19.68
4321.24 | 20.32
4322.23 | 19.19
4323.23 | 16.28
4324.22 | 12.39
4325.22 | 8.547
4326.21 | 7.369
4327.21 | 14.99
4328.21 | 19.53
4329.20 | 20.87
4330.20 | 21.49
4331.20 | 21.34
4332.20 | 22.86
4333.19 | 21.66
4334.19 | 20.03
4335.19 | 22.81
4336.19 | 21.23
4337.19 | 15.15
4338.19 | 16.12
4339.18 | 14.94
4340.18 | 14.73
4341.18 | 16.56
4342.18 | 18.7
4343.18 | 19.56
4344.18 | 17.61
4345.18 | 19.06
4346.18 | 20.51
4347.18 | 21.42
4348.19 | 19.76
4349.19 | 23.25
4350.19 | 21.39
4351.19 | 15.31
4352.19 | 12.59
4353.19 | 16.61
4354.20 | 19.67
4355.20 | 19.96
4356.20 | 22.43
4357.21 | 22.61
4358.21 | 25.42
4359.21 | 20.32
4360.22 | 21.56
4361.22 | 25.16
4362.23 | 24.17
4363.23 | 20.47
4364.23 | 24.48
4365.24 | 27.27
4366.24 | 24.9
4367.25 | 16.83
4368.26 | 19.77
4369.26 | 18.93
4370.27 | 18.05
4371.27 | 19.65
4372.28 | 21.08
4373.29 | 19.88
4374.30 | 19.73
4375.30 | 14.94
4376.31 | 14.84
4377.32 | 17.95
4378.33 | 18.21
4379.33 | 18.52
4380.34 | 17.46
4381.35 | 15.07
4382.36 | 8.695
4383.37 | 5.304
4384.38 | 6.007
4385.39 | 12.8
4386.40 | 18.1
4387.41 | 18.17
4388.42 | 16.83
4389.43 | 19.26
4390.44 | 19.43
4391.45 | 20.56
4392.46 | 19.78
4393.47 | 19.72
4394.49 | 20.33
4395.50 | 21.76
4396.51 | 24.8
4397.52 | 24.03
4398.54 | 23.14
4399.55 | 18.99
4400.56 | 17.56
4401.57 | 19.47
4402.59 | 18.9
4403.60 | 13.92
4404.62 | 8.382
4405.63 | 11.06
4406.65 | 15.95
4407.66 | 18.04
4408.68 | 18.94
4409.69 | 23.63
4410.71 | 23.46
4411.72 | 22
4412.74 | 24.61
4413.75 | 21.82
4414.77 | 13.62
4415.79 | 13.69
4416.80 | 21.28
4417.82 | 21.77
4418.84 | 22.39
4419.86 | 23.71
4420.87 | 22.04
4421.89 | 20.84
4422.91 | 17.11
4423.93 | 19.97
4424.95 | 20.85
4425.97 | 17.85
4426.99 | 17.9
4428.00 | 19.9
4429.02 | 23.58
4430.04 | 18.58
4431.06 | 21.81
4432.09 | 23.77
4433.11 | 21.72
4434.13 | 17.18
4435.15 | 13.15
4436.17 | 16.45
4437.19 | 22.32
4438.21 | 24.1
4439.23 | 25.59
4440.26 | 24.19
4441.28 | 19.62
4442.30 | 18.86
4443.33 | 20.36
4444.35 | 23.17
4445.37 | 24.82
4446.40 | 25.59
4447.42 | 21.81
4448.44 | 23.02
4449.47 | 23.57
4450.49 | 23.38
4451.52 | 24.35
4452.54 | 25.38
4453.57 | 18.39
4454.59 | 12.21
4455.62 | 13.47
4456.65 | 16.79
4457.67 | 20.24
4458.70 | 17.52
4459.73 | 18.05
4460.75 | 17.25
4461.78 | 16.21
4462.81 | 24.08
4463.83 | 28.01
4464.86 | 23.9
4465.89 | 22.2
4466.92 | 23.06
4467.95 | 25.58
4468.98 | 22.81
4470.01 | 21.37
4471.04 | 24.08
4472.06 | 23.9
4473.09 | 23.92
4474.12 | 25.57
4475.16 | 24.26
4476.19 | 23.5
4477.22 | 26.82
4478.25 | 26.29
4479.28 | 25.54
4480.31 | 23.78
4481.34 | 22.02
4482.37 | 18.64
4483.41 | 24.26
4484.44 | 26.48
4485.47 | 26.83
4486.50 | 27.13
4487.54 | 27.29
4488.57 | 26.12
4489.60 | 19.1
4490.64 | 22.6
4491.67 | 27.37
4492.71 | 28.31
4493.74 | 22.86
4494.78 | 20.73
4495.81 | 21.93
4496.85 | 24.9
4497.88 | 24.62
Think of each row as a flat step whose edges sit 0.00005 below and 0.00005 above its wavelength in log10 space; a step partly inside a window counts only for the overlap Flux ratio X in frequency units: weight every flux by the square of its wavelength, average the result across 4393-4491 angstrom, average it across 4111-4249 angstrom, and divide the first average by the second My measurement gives 1.74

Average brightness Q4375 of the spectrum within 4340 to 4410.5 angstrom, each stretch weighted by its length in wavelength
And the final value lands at 18.7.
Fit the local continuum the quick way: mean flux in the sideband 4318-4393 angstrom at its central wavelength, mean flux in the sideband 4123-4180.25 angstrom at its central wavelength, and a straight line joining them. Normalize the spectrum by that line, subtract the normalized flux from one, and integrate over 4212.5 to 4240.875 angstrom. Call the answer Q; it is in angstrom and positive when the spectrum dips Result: 7.8 angstrom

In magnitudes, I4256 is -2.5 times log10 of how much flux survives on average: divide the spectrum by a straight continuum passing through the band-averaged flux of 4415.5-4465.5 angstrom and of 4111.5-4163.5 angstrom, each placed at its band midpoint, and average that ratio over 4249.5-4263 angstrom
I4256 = 0.41 mag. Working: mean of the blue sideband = 14.2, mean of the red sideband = 20.7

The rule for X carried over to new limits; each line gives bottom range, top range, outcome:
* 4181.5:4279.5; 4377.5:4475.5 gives 1.66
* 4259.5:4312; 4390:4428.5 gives 1.63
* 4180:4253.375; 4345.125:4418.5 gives 1.54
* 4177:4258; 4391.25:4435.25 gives 1.62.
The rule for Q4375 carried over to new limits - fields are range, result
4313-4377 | 19.2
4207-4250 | 13.1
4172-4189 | 13.8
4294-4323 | 14.6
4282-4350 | 15.7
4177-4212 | 14.5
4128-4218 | 14.2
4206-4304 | 12.9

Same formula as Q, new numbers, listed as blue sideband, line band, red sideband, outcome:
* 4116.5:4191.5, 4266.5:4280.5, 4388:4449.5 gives 3.7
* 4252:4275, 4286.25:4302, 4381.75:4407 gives 1.2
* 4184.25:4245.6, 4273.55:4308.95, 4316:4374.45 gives 8.9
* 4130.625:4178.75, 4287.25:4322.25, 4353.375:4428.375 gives 6.8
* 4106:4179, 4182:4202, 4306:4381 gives 1.9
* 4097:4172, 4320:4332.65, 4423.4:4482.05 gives 1.0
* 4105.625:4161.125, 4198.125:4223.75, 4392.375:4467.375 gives 2.9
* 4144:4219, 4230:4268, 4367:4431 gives 5.0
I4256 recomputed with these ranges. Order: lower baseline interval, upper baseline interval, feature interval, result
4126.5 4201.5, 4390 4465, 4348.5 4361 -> -0.10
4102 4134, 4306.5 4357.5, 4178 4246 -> 0.16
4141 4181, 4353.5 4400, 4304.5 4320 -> 0.19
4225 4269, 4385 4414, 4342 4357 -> -0.13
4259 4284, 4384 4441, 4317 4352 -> -0.16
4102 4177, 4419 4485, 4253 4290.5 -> 0.33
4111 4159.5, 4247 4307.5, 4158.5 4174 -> -0.10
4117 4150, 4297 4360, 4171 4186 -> 0.04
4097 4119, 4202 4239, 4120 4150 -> -0.01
